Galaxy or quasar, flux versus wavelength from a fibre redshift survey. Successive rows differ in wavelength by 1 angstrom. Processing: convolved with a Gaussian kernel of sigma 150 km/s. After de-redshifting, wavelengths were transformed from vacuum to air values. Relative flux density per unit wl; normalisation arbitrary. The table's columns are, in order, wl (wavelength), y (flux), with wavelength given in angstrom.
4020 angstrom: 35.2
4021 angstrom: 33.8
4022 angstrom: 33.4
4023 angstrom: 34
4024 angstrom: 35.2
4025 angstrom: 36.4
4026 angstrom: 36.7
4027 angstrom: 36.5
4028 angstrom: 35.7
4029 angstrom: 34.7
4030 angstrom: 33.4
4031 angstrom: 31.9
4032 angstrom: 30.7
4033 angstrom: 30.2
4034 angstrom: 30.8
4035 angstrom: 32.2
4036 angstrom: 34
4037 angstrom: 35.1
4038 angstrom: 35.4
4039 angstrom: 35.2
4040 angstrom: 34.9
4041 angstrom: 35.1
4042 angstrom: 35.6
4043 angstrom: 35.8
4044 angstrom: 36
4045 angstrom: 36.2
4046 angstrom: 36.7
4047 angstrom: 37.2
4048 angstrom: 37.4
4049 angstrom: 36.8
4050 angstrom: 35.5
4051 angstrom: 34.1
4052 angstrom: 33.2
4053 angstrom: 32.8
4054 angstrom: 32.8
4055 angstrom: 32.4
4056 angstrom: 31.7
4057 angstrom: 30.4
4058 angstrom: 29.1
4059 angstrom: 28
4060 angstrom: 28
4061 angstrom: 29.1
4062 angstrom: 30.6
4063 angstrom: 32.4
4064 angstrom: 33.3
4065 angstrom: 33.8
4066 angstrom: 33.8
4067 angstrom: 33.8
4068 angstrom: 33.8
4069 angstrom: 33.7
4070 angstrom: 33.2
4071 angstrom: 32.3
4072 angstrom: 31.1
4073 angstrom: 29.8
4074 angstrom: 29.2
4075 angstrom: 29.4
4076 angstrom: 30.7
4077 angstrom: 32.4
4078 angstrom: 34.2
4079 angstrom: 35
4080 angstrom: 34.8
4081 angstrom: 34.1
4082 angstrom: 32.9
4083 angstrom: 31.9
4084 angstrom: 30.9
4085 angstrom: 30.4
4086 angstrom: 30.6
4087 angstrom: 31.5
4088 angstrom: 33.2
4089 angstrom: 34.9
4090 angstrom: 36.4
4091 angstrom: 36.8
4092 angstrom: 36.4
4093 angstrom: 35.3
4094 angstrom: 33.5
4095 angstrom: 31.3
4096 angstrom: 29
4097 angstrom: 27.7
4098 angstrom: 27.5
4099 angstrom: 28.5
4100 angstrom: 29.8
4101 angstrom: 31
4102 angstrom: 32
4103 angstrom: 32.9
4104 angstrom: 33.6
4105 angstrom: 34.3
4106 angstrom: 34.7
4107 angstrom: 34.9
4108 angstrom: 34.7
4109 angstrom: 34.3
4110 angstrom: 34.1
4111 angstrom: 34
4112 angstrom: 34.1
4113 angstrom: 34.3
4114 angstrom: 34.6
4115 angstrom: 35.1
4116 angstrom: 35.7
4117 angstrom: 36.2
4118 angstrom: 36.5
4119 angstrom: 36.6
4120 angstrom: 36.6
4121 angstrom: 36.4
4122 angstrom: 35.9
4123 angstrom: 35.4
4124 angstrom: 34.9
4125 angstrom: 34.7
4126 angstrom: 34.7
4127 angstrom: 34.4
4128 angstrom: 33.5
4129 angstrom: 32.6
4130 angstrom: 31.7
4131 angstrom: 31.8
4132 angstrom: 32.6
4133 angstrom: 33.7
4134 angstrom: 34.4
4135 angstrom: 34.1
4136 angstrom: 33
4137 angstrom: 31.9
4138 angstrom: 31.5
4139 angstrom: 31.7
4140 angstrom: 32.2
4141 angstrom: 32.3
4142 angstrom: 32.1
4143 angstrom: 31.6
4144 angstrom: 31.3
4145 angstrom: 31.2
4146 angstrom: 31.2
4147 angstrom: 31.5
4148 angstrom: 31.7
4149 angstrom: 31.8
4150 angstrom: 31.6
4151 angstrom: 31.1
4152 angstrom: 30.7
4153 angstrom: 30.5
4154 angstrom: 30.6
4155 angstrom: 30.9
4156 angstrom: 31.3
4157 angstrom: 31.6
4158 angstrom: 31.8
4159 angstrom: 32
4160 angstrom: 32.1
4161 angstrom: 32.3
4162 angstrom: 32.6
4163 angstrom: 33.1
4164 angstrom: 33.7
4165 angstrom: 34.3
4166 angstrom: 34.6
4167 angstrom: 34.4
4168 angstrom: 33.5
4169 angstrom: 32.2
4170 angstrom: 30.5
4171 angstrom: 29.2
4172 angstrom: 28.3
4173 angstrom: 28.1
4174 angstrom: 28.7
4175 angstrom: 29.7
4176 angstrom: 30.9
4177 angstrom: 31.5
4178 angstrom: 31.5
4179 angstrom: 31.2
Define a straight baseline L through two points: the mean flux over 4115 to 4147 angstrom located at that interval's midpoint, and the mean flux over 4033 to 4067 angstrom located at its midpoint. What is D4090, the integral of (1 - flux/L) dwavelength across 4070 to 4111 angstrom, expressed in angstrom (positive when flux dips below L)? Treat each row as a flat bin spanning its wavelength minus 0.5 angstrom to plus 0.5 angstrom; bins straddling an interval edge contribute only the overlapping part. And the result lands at 1.29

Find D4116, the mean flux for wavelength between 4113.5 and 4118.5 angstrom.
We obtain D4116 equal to 35.6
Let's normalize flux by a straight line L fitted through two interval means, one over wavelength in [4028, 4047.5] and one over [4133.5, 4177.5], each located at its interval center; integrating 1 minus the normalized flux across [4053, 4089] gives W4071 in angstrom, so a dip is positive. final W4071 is 1.80 angstrom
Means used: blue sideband 34.3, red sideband 31.7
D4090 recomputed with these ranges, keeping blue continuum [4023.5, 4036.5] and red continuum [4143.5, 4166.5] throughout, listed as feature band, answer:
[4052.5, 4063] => 0.9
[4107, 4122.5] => -1.3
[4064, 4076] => 0.4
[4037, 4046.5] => -0.6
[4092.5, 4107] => 0.5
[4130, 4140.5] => -0.2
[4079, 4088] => 0.2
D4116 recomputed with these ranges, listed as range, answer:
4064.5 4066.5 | 33.8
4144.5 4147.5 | 31.3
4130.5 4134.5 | 33.1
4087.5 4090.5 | 34.8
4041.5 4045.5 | 35.9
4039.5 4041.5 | 35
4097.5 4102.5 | 29.8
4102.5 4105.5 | 33.6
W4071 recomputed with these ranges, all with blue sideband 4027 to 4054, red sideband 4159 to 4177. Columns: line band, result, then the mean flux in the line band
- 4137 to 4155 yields 0.4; 31.4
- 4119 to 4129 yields -0.8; 35.1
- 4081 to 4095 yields 0.0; 33.4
